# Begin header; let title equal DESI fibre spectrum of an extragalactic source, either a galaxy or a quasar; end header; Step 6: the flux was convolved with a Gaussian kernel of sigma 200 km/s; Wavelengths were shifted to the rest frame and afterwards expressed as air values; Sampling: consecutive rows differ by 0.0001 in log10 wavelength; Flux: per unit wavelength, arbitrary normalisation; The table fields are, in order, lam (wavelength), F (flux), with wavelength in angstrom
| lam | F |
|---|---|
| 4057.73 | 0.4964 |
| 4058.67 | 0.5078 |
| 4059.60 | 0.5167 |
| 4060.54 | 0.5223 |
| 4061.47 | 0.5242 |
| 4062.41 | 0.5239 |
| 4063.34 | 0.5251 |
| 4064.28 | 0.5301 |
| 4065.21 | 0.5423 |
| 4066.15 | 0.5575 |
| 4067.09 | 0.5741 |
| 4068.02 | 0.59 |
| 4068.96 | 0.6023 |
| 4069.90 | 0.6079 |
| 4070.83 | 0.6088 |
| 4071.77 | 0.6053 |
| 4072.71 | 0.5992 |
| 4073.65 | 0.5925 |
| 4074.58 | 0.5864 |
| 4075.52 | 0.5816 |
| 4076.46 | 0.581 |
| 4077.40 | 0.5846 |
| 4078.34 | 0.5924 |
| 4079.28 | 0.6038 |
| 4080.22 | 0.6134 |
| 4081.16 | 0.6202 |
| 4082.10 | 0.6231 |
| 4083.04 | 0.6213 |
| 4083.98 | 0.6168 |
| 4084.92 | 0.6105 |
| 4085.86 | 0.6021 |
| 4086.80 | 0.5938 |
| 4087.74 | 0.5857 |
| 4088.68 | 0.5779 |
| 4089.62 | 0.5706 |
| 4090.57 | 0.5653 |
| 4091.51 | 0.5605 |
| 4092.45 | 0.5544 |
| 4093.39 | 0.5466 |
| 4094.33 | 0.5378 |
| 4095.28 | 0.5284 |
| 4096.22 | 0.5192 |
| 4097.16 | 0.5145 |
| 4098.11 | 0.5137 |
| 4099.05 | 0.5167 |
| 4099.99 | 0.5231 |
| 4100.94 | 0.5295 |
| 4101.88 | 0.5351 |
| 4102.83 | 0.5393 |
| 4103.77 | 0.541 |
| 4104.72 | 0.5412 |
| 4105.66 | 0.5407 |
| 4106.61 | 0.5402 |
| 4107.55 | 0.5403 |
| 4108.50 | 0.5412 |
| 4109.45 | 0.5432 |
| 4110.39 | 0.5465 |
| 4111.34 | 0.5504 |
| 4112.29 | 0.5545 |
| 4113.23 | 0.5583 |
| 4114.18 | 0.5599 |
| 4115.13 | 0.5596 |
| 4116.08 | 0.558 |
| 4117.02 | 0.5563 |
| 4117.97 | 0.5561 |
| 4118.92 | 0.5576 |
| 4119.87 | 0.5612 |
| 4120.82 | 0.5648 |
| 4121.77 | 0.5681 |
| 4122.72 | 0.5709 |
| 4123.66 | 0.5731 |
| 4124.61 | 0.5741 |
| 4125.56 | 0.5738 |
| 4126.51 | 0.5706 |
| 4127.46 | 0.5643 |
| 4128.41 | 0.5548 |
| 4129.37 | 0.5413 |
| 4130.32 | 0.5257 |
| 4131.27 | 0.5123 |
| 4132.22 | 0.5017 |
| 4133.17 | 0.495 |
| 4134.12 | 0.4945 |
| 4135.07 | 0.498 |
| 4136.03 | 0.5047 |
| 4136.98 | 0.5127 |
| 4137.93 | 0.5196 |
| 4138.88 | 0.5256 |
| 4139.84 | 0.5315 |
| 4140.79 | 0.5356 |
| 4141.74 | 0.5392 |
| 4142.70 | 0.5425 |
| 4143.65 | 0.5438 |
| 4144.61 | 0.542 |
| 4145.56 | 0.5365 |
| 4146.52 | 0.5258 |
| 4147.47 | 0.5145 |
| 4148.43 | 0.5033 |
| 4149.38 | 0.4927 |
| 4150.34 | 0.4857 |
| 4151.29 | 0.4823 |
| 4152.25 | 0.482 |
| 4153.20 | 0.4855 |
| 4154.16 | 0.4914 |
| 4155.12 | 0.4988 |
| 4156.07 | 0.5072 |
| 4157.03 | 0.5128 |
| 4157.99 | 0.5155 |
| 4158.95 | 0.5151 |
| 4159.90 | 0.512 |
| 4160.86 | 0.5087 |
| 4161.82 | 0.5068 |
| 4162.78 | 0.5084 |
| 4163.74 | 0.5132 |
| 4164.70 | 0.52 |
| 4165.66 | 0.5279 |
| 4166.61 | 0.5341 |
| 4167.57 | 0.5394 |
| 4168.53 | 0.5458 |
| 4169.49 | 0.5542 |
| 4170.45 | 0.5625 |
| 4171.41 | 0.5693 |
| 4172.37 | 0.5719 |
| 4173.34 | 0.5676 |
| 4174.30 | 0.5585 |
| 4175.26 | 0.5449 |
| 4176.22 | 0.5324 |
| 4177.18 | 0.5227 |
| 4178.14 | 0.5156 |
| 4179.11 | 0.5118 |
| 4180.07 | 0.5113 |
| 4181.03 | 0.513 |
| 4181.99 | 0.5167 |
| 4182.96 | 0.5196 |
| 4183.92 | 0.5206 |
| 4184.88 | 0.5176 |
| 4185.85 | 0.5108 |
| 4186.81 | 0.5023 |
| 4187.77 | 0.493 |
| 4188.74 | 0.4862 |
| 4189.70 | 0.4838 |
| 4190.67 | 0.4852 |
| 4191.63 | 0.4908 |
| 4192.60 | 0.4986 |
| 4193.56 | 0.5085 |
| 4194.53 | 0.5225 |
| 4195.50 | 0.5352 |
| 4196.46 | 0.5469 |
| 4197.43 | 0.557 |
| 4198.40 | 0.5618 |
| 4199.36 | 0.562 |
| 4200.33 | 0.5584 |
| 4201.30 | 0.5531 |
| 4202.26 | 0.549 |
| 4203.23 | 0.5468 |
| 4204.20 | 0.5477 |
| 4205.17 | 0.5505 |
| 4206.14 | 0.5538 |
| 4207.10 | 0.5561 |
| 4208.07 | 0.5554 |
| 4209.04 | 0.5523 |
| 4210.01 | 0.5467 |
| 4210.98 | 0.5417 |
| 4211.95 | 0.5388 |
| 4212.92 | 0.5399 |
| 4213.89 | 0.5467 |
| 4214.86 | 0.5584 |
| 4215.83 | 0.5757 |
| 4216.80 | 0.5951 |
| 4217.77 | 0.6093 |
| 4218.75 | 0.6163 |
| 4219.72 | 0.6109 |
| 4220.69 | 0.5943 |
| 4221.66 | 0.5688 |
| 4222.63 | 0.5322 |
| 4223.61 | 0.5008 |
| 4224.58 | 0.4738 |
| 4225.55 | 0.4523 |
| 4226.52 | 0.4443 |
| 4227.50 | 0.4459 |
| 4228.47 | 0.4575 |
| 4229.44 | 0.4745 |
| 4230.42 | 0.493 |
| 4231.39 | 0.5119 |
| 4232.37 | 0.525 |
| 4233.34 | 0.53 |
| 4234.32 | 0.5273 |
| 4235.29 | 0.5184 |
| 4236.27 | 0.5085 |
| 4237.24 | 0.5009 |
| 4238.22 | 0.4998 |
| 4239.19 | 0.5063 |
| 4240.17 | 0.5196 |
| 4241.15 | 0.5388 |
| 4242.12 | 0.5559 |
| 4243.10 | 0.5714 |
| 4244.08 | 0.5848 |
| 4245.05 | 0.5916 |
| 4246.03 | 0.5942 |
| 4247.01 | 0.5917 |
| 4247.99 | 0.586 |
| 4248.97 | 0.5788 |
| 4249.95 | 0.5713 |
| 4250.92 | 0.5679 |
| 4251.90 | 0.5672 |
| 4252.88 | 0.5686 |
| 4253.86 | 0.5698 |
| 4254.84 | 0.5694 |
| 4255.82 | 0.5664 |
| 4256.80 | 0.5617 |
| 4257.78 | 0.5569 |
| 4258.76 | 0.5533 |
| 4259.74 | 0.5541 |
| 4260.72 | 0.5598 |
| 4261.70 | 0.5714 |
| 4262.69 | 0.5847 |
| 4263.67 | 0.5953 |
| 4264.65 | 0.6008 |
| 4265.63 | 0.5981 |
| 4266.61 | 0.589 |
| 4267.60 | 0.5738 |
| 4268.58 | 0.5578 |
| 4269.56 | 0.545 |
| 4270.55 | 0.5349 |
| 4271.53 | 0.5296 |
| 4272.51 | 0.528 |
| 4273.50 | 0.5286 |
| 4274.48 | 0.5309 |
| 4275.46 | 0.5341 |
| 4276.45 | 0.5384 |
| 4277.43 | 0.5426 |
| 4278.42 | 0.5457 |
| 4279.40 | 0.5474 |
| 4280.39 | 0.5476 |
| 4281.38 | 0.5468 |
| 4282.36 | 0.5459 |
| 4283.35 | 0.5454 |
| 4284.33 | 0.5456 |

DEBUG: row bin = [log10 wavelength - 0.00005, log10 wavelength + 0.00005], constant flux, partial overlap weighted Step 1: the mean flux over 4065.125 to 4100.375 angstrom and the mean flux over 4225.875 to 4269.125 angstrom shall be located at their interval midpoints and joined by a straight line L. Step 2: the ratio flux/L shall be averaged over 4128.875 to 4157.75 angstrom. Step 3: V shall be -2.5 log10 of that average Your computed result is 0.108 mag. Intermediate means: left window 0.577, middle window 0.513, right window 0.547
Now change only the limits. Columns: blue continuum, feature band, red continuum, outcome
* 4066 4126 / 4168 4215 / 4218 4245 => 0.00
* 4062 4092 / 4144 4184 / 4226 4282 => 0.09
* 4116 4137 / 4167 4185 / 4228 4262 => 0.02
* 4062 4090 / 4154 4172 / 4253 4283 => 0.10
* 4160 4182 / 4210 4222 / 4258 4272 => -0.05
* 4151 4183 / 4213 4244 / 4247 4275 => 0.04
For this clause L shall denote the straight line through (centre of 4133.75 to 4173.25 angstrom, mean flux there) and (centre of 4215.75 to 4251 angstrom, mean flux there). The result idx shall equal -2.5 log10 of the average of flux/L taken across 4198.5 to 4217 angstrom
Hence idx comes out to -0.04 mag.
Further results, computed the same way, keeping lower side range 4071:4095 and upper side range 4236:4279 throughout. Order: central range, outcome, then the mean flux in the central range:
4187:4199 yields 0.11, 0.514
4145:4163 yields 0.14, 0.505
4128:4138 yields 0.13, 0.514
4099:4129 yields 0.06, 0.552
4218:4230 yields 0.10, 0.516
